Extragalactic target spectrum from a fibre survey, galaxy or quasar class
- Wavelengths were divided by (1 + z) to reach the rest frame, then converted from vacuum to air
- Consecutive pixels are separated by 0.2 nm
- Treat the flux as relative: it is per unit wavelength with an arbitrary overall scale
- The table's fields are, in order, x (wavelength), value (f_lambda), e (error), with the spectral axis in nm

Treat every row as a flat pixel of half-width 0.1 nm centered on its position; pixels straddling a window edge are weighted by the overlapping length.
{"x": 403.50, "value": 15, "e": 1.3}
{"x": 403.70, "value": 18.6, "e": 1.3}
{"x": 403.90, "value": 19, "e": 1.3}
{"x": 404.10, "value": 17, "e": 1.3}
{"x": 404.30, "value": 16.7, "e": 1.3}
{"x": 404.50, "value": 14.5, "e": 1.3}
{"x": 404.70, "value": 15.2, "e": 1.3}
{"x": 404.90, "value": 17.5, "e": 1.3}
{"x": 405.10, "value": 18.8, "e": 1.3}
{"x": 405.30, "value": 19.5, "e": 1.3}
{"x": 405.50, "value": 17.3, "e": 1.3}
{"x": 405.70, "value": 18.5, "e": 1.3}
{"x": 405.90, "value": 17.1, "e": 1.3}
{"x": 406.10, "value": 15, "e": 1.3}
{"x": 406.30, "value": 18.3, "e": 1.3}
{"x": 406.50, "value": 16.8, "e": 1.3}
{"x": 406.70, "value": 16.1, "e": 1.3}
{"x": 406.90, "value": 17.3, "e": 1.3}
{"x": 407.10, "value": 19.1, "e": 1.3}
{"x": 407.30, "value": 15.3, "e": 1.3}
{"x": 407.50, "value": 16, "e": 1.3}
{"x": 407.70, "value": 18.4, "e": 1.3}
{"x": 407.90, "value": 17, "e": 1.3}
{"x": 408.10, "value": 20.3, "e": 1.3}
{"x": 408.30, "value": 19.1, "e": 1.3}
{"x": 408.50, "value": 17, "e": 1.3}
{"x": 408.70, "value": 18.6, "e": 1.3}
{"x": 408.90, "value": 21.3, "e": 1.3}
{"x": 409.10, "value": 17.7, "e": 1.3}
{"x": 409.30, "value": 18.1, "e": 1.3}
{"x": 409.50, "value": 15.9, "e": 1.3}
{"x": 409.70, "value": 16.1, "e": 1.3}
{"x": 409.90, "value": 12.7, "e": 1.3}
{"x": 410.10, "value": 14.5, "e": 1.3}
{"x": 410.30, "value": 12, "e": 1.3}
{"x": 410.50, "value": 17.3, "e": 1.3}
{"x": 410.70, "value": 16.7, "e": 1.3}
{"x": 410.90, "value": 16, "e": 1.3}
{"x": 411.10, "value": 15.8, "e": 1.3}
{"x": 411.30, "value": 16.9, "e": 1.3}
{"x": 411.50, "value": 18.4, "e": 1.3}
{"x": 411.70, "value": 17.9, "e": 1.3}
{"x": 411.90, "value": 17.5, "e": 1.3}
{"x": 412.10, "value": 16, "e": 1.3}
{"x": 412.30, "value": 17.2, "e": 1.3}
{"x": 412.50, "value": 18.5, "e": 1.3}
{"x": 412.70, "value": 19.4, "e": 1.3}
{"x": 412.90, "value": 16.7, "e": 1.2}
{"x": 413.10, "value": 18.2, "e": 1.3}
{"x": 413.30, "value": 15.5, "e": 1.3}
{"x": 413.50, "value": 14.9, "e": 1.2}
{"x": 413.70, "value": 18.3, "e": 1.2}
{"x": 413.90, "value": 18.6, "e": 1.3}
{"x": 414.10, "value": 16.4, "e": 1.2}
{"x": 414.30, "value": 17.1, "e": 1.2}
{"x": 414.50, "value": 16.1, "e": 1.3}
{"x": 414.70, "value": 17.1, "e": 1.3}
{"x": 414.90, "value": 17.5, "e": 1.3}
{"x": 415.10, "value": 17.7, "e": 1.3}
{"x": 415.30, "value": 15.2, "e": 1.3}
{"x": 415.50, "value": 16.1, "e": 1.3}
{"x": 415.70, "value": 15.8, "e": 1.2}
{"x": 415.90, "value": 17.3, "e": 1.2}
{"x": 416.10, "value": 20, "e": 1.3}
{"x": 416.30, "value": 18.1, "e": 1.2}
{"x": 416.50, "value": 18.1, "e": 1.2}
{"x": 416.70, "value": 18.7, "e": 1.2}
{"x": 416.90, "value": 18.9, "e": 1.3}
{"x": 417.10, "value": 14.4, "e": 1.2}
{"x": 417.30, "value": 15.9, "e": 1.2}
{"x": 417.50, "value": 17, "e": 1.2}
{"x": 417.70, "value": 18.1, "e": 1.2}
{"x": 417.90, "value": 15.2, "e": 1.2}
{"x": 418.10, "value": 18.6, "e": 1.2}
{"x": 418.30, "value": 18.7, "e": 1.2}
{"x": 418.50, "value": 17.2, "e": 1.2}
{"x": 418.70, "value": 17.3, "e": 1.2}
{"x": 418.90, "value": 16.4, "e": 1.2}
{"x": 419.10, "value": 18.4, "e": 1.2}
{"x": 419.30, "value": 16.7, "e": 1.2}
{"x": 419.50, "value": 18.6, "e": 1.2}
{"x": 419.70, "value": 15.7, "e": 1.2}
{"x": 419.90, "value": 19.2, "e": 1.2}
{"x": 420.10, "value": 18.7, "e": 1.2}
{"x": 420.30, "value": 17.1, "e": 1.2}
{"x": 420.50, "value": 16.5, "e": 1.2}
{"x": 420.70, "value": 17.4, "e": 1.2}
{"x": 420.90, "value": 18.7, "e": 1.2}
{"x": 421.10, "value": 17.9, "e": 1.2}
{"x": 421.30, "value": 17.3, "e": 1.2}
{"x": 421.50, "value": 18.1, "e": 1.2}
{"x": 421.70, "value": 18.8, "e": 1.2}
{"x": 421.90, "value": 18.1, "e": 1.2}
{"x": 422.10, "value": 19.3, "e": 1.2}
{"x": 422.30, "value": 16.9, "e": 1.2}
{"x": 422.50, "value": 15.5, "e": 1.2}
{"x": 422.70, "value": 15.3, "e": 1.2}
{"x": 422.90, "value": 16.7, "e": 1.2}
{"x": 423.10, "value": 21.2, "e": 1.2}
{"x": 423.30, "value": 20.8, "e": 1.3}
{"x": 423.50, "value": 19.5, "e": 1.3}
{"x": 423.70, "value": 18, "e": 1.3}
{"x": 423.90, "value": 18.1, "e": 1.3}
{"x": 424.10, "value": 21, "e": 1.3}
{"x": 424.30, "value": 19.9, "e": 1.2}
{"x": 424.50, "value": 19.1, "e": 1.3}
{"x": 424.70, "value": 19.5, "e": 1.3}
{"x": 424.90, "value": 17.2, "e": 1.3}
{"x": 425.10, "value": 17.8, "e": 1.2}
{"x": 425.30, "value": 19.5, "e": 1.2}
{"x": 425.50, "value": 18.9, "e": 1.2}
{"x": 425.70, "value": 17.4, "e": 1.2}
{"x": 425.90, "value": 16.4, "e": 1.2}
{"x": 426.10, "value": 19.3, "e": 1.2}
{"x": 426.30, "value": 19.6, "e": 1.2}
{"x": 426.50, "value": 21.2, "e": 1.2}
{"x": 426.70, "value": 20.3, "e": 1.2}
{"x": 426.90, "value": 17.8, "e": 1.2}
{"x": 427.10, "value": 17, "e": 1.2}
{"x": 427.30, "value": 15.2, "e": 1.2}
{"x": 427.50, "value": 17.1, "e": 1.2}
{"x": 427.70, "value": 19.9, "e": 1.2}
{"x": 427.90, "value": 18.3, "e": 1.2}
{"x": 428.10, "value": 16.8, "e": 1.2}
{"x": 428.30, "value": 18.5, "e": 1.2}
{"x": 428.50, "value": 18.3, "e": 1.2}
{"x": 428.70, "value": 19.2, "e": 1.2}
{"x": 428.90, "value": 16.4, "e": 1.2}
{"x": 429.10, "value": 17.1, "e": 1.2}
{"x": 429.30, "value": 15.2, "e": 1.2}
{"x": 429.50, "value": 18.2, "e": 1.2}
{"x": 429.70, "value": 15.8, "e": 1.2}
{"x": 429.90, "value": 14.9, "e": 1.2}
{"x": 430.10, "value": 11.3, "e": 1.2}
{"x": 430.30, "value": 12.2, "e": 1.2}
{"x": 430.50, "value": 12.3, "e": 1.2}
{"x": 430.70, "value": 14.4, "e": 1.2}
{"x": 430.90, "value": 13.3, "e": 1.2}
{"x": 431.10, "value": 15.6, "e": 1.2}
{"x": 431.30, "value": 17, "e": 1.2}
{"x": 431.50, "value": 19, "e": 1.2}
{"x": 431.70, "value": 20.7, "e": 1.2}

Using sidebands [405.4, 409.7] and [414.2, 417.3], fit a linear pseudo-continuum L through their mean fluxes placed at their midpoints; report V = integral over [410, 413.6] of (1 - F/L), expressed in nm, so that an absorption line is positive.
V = 0.15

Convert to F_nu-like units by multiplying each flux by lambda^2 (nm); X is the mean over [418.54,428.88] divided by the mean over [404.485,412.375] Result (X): 1.15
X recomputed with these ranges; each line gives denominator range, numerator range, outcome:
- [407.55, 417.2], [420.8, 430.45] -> 1.11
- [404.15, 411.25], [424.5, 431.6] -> 1.11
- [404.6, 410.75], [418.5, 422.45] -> 1.10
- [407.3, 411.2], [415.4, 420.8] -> 1.08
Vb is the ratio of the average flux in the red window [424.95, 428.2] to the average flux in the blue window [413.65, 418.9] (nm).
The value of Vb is 1.06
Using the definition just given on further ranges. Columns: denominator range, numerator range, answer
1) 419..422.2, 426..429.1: 1.02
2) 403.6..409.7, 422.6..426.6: 1.07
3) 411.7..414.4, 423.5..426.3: 1.08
